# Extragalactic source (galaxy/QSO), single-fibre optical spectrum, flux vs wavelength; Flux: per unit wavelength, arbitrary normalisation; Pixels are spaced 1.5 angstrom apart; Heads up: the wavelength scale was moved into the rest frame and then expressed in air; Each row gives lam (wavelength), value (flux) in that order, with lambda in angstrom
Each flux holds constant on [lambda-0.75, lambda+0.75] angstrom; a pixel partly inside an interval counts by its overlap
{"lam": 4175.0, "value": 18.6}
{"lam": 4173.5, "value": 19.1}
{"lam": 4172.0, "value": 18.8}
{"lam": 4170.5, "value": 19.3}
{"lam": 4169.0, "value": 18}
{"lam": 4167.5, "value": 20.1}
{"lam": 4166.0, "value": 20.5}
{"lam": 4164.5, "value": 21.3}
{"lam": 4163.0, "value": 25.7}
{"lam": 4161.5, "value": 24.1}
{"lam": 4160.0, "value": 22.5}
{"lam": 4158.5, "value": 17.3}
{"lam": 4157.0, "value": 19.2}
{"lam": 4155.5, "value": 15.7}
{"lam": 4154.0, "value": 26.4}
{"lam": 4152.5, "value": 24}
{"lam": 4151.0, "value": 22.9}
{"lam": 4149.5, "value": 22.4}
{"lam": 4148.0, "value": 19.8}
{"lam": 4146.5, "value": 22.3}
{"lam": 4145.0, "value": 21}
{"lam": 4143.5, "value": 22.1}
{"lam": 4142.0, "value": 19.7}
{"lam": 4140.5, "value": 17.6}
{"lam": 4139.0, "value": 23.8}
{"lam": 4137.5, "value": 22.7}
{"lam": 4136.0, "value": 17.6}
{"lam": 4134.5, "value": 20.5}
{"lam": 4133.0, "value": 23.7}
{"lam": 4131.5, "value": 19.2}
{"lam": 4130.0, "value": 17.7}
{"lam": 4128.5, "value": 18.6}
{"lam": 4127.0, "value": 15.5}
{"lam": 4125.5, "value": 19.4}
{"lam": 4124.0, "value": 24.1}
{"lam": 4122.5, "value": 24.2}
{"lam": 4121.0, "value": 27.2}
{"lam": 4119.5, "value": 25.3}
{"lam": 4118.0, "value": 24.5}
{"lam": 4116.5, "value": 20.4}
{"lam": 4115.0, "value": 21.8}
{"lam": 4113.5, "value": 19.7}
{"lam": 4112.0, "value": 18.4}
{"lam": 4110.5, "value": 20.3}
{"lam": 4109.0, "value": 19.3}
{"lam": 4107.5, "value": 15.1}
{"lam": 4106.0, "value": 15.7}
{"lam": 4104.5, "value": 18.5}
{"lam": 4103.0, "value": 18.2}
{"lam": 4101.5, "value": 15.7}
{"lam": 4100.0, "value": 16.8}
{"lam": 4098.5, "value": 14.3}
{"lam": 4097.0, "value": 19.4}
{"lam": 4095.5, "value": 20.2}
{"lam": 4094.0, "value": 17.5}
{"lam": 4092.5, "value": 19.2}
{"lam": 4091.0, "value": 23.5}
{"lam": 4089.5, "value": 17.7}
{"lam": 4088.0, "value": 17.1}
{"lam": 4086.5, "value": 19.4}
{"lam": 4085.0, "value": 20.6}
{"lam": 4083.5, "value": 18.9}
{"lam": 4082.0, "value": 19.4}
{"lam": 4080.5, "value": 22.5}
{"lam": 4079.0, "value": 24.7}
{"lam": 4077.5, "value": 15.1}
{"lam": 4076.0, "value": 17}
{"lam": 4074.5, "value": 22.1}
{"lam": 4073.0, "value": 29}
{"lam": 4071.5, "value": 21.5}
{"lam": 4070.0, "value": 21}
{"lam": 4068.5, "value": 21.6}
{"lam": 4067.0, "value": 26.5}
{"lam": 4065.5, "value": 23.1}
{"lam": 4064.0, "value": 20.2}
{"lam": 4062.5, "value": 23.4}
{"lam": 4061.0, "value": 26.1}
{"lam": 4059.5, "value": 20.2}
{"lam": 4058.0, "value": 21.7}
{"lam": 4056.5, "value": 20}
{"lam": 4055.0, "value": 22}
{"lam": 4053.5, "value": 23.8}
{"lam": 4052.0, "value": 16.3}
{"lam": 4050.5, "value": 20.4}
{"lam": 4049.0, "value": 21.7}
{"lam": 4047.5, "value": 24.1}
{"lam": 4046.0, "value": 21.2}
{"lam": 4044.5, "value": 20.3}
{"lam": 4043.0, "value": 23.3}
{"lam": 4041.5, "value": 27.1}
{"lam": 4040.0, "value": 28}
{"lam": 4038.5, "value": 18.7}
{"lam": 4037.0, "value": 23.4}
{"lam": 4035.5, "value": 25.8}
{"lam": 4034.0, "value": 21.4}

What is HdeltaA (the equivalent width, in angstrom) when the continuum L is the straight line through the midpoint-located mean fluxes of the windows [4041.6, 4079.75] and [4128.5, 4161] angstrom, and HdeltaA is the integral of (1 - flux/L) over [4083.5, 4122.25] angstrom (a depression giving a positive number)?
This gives 3.4 angstrom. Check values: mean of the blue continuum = 21.9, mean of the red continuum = 20.8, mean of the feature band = 19.5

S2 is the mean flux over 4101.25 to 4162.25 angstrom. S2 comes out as 20.6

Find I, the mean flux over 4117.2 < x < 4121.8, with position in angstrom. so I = 25.6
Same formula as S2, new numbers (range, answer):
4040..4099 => 21.2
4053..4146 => 20.5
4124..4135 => 19.5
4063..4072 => 22.4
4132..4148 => 21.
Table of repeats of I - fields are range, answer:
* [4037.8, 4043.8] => 24.3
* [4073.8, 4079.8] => 19.7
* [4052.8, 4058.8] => 21.8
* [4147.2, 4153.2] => 22.3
